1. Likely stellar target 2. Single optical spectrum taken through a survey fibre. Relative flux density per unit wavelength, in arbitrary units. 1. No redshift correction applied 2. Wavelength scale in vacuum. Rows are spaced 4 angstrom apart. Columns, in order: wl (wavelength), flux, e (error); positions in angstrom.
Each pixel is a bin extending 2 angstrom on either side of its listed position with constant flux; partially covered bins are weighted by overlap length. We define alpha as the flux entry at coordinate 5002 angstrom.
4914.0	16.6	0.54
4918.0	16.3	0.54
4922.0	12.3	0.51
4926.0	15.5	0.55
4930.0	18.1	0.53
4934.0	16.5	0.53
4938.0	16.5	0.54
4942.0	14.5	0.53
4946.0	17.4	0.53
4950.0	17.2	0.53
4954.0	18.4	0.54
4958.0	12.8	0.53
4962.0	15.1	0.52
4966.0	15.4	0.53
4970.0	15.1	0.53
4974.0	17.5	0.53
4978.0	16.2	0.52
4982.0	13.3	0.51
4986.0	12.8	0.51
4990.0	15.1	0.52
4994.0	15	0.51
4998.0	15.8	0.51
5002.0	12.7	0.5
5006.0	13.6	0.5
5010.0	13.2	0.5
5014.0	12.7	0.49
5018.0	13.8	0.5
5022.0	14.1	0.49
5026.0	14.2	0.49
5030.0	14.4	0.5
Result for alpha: 12.7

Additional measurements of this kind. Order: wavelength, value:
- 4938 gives 16.5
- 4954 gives 18.4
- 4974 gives 17.5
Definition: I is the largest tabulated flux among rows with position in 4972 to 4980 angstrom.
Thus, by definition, 17.5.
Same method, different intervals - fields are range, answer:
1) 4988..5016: 15.8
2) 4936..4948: 17.4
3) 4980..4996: 15.1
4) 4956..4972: 15.4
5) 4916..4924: 16.3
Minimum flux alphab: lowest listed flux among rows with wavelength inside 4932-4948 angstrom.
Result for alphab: 14.5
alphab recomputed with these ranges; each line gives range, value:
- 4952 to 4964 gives 12.8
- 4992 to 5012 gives 12.7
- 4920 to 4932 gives 12.3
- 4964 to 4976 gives 15.1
